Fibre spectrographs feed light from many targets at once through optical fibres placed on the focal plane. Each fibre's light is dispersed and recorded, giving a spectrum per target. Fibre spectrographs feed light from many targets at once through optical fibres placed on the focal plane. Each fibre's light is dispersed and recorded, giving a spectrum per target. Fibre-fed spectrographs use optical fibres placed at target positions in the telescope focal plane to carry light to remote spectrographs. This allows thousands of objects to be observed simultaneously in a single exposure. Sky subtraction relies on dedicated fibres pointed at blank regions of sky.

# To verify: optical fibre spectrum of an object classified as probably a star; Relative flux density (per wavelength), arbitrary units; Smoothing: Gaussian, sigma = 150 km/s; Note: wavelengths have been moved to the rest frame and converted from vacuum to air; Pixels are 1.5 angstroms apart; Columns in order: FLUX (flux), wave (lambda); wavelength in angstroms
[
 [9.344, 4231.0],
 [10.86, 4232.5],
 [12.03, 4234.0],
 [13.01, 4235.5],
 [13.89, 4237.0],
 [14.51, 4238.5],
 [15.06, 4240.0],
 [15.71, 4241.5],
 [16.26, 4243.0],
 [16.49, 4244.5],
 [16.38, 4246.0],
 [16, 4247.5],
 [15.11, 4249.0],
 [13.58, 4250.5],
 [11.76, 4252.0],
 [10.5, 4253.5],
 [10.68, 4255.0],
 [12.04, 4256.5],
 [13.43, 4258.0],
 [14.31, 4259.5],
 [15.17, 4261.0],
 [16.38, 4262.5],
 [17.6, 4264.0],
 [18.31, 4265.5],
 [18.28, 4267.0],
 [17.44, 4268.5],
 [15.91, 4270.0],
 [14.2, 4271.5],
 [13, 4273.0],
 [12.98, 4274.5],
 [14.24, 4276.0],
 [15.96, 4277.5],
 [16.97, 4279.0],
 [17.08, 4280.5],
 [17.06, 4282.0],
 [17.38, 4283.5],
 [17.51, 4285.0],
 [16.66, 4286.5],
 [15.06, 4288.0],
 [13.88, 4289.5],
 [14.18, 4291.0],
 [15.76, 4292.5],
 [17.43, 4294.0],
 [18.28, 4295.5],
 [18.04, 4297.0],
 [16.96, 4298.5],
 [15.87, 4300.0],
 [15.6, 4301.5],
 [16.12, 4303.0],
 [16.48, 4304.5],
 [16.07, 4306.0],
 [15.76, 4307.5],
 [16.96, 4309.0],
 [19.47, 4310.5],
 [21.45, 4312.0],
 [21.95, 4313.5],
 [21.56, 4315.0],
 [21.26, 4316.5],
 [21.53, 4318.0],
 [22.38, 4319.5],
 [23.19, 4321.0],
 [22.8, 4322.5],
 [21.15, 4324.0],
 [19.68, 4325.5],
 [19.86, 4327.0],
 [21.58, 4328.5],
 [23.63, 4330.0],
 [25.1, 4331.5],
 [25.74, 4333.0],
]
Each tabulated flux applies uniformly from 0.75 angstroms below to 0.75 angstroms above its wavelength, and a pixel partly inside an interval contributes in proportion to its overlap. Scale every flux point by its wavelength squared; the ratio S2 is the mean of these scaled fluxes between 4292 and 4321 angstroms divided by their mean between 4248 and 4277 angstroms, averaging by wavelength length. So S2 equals 1.30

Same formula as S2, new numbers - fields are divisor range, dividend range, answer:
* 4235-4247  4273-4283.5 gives 1.05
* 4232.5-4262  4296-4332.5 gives 1.47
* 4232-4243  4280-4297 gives 1.22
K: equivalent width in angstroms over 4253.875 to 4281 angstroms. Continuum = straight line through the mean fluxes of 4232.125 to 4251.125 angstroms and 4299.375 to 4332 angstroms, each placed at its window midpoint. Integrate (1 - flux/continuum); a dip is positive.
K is 2.2 angstroms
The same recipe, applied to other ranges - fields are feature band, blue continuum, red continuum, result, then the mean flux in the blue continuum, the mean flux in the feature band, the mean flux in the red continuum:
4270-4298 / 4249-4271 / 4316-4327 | 2.4 angstroms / 14.7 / 15.9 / 21.6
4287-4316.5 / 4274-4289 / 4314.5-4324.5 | 3.0 angstroms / 16.1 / 17.3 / 22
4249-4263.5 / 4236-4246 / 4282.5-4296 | 2.2 angstroms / 15.3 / 13.3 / 16.2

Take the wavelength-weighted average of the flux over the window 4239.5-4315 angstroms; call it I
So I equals 16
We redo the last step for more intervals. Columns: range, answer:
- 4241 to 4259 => 14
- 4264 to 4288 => 16.2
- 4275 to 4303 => 16.3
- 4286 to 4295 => 15.5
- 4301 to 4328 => 19.7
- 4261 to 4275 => 16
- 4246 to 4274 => 14.7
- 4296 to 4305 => 16.6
